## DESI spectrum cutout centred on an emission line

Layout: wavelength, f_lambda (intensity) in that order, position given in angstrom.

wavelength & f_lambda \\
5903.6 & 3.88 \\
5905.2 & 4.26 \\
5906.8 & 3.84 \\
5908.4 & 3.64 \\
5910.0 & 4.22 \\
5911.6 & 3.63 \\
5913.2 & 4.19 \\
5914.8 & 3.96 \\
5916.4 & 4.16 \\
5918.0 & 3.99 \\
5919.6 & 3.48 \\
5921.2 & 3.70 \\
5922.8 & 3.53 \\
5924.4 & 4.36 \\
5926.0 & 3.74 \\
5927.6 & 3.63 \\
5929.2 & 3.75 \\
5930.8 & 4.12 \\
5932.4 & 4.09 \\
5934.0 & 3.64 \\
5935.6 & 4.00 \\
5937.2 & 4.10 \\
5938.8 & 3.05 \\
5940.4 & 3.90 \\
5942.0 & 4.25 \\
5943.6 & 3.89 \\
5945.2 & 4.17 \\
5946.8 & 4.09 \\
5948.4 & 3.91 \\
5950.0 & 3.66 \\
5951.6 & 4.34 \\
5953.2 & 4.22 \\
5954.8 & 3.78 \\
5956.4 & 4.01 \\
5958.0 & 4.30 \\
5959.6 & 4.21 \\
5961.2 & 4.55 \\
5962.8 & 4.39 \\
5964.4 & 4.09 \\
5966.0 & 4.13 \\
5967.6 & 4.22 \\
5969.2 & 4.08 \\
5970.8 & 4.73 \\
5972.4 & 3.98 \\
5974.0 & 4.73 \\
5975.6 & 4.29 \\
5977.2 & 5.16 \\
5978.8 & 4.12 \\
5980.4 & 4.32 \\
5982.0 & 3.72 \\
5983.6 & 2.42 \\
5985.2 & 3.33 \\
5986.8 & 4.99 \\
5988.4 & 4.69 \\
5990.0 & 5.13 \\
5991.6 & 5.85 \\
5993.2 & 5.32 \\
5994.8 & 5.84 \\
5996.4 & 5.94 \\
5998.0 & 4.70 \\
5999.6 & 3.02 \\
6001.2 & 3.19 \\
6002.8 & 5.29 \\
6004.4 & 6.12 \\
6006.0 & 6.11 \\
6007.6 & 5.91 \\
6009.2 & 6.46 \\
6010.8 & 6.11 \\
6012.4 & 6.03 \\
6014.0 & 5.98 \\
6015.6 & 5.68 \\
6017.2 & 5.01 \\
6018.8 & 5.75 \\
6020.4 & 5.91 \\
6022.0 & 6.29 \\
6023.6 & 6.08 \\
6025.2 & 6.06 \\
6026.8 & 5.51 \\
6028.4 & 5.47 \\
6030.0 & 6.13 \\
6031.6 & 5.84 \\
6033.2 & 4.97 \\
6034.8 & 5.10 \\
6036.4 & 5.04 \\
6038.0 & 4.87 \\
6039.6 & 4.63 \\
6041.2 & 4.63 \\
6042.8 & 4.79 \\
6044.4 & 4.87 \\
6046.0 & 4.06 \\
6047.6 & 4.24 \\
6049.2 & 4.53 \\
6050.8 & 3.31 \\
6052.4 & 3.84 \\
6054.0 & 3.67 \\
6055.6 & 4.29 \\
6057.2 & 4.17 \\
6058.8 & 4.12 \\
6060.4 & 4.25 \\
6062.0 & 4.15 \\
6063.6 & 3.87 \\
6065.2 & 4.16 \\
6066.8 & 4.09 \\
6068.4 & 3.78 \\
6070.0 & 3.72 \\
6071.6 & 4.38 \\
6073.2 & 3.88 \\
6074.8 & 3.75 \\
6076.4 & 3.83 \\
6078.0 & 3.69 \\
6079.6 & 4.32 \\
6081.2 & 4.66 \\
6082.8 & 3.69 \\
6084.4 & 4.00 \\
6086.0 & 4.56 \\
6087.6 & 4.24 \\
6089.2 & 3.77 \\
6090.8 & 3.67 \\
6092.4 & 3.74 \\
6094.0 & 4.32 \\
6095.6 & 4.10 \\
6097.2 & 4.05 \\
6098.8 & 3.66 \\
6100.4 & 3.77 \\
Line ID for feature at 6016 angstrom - Mg II 2798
